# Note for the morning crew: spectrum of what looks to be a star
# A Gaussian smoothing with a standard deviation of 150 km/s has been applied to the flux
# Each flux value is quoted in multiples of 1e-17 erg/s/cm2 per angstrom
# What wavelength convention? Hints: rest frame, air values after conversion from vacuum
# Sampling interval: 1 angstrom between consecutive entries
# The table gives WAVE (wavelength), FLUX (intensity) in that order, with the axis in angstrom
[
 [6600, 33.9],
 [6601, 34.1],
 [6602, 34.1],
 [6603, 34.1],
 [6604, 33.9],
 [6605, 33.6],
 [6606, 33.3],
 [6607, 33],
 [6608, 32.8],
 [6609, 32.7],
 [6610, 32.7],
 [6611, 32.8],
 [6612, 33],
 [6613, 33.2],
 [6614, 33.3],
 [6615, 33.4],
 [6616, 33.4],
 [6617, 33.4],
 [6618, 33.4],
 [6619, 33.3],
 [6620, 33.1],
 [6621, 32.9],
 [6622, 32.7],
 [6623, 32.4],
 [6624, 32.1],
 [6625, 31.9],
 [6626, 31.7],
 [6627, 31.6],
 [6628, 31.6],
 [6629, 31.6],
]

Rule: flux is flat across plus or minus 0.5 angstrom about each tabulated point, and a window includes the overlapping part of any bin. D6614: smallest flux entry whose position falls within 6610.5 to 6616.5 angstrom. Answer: 32.8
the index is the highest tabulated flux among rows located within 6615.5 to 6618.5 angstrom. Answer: 33.4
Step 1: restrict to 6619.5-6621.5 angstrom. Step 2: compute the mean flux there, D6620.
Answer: 33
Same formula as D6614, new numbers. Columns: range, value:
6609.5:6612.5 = 32.7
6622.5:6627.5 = 31.6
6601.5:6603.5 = 34.1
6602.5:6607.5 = 33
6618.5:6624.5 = 32.1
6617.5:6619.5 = 33.3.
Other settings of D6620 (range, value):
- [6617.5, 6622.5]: 33.1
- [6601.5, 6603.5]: 34.1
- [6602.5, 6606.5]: 33.7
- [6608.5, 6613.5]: 32.9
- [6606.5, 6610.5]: 32.8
